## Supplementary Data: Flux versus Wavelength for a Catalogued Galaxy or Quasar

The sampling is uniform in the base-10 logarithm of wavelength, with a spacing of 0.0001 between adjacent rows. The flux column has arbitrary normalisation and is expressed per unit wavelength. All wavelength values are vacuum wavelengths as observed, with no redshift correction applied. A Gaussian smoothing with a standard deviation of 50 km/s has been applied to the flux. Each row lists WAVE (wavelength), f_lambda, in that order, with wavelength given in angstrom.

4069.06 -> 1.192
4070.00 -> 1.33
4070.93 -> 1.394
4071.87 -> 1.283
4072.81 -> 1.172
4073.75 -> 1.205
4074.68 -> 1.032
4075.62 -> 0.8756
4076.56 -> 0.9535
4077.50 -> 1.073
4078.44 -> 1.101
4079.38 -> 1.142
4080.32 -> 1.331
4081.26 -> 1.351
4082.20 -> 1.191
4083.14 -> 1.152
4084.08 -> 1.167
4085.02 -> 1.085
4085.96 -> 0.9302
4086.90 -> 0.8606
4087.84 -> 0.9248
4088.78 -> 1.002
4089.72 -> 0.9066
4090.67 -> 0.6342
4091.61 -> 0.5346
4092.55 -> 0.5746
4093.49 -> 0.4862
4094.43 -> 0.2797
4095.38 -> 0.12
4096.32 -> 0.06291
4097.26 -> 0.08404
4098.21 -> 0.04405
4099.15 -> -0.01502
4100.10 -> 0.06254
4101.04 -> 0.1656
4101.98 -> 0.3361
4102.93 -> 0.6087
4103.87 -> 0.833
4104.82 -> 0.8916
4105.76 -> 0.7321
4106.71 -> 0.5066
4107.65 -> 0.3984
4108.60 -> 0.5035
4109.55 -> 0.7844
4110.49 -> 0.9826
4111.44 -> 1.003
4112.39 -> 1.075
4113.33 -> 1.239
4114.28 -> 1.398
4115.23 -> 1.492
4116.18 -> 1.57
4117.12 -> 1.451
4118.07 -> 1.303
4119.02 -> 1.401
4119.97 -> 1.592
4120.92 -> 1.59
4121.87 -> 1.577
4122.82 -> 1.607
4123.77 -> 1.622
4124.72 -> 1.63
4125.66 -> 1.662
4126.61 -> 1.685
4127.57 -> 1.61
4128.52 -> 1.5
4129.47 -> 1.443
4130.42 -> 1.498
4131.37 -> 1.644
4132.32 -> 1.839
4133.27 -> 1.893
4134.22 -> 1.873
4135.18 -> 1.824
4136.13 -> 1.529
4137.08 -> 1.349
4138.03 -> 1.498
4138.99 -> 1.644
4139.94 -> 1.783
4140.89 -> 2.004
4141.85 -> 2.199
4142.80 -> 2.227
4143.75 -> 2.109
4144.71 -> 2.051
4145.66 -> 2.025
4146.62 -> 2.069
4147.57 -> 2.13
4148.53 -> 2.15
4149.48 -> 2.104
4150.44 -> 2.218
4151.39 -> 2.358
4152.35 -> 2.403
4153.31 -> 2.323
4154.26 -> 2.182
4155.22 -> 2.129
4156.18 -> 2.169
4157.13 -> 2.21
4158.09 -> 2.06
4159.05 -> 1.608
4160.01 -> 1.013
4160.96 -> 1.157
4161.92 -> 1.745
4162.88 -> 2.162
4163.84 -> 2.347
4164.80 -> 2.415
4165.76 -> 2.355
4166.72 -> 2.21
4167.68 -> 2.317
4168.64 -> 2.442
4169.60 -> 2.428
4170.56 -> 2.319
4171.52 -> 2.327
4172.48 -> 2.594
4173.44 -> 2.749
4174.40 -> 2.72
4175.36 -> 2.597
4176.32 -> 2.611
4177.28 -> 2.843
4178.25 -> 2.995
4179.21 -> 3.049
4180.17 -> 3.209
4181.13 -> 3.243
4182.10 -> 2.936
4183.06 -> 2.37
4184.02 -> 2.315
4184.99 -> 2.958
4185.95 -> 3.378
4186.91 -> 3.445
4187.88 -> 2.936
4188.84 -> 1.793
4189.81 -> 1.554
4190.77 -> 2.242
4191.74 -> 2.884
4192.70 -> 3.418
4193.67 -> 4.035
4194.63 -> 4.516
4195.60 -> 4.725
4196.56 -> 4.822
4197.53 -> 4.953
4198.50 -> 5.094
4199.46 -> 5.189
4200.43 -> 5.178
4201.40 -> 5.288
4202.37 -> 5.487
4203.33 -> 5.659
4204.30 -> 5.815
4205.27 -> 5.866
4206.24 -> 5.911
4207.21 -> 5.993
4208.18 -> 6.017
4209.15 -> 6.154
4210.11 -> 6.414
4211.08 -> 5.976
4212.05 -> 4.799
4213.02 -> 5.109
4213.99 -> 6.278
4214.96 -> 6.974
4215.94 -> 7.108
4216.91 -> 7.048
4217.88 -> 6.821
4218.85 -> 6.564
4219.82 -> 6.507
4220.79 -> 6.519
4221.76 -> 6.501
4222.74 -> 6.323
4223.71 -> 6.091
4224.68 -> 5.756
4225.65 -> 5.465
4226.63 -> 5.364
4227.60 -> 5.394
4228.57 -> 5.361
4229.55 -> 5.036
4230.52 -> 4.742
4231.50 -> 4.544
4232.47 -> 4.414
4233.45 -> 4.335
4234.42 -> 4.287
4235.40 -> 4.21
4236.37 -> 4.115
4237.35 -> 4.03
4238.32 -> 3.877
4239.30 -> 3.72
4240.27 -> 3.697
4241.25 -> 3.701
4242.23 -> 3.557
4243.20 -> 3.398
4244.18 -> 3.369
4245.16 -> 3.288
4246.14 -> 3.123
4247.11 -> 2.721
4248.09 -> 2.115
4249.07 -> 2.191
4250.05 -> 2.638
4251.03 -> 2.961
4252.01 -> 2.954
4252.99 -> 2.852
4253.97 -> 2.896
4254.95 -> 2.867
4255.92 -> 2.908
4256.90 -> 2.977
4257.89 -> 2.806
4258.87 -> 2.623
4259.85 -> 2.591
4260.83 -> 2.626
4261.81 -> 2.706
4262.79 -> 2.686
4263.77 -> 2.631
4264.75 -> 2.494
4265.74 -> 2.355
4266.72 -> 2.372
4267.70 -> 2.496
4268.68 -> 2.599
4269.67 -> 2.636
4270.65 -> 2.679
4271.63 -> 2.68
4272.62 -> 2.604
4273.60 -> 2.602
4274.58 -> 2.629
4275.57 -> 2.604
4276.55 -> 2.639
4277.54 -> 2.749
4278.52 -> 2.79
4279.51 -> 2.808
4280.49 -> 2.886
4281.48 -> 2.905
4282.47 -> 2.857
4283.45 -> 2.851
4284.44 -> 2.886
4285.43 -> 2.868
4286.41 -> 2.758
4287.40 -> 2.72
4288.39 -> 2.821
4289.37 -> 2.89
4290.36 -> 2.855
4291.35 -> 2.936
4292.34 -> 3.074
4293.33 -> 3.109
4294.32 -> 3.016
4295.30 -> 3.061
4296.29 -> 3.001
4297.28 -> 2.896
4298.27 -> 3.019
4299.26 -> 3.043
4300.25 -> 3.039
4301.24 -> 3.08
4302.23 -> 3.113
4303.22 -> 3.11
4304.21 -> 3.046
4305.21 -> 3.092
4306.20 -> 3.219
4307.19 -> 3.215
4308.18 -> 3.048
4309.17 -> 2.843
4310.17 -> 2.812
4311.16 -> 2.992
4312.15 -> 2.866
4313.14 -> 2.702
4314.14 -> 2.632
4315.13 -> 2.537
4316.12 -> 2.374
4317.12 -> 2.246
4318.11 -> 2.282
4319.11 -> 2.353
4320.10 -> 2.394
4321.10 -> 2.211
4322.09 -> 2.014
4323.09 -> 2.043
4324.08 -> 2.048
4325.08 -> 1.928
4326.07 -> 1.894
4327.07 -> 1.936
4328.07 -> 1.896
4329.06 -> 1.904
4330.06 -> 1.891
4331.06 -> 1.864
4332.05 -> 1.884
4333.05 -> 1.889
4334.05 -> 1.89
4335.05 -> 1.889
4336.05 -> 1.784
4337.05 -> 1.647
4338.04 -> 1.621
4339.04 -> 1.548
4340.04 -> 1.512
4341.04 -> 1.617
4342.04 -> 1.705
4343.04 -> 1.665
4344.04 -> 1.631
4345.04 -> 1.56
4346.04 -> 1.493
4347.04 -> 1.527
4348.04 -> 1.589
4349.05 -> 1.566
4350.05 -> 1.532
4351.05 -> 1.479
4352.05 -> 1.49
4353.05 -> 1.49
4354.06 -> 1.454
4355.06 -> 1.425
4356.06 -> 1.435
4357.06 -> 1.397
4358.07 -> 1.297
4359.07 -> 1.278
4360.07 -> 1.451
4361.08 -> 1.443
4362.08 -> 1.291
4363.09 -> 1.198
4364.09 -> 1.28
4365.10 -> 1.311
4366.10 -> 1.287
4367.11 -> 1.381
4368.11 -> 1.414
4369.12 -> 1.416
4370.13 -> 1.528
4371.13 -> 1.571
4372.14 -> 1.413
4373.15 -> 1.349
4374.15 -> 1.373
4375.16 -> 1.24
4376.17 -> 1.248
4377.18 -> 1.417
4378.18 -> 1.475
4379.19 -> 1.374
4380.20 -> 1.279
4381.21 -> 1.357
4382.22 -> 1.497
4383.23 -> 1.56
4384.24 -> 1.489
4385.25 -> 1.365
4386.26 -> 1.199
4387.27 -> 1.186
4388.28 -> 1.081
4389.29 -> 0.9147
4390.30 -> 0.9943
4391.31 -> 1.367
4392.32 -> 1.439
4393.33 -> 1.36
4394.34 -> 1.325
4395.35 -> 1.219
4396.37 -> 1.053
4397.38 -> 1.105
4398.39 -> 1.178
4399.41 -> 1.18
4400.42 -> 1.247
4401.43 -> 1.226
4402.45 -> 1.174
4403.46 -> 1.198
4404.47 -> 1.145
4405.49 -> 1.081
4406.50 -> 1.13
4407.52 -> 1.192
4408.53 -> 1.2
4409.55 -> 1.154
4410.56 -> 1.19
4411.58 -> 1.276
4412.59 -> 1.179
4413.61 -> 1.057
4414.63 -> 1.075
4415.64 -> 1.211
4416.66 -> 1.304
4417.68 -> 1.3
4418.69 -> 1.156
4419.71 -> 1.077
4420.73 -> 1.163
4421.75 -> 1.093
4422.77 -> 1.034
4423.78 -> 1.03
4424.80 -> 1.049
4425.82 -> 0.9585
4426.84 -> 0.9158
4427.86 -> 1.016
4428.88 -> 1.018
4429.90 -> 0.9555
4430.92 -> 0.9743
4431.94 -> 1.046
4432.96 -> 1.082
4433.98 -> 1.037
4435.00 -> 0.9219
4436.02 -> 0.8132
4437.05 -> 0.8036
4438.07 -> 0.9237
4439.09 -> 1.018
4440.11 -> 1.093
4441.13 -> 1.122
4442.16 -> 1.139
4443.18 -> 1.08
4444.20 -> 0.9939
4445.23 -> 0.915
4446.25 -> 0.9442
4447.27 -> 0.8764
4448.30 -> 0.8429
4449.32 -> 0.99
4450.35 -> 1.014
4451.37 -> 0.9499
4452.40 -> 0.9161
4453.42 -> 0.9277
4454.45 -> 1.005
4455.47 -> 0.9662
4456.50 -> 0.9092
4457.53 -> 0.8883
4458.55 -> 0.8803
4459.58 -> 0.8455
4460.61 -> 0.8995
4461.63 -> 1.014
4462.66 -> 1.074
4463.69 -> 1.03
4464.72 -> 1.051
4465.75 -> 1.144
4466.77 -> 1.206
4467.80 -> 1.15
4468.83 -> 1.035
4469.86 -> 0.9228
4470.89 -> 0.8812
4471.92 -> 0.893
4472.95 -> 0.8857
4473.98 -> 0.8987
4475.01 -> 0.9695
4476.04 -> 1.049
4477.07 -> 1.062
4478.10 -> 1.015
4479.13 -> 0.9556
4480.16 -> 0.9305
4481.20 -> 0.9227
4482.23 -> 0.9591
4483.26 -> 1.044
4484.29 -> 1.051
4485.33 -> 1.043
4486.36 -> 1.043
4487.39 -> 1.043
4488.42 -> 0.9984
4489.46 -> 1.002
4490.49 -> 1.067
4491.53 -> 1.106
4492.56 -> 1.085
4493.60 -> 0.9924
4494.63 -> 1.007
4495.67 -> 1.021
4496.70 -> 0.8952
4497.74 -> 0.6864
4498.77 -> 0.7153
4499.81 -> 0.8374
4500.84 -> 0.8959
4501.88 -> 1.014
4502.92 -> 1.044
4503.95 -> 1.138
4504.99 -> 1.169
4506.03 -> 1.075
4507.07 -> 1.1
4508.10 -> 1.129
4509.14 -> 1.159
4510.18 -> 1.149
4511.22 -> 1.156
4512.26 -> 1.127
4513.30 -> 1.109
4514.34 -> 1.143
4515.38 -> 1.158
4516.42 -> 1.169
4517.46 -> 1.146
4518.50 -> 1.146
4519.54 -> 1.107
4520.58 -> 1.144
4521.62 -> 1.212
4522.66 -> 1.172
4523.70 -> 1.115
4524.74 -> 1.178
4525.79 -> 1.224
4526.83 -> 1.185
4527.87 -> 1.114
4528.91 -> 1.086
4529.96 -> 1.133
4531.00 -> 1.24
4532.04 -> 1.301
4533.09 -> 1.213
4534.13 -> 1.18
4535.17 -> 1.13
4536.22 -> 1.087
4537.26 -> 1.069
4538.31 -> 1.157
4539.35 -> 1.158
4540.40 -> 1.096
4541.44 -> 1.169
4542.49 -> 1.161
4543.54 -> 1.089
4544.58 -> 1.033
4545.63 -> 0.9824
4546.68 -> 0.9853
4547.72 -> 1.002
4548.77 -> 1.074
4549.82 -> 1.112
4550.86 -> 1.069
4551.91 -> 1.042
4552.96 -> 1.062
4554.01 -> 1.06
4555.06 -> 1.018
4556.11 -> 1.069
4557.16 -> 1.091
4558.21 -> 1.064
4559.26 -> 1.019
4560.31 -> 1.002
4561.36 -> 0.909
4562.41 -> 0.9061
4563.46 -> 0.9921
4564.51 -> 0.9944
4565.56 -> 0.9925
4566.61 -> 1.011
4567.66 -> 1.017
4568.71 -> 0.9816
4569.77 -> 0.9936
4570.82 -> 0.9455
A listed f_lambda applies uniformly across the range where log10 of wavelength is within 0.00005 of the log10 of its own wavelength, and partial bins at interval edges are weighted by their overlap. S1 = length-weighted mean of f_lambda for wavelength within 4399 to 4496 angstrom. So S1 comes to 1.03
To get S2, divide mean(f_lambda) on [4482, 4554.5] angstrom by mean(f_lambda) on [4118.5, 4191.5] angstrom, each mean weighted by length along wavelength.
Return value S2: 0.5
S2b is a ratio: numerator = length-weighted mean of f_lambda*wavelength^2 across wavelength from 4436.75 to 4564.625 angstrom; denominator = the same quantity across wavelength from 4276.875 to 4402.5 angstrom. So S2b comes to 0.6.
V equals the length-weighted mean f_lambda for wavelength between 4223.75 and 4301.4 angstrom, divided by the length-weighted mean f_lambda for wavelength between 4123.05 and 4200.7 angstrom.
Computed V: 1.3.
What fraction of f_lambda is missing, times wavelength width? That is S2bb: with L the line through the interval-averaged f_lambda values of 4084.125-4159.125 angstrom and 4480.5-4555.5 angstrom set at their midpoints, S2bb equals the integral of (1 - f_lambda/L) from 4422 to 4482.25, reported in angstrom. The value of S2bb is 7.6 angstrom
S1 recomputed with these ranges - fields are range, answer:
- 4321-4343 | 1.84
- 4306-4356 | 2.01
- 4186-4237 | 5.12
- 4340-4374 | 1.45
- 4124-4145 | 1.75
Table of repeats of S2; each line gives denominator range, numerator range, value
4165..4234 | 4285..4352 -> 0.53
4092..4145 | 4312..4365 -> 1.49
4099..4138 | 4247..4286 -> 2.20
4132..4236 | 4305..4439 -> 0.42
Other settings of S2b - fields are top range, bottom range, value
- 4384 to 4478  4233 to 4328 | 0.40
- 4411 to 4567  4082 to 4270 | 0.43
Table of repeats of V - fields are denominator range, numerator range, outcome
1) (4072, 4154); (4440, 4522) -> 0.80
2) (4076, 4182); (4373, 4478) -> 0.71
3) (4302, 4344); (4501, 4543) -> 0.51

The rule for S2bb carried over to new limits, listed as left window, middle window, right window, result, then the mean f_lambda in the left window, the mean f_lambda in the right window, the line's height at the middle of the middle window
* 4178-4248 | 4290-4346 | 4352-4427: 5.5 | 4.6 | 1.26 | 2.62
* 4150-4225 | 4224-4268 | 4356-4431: -4.9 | 3.87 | 1.24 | 3.12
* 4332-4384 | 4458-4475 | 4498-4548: 3.4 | 1.49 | 1.11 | 1.24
